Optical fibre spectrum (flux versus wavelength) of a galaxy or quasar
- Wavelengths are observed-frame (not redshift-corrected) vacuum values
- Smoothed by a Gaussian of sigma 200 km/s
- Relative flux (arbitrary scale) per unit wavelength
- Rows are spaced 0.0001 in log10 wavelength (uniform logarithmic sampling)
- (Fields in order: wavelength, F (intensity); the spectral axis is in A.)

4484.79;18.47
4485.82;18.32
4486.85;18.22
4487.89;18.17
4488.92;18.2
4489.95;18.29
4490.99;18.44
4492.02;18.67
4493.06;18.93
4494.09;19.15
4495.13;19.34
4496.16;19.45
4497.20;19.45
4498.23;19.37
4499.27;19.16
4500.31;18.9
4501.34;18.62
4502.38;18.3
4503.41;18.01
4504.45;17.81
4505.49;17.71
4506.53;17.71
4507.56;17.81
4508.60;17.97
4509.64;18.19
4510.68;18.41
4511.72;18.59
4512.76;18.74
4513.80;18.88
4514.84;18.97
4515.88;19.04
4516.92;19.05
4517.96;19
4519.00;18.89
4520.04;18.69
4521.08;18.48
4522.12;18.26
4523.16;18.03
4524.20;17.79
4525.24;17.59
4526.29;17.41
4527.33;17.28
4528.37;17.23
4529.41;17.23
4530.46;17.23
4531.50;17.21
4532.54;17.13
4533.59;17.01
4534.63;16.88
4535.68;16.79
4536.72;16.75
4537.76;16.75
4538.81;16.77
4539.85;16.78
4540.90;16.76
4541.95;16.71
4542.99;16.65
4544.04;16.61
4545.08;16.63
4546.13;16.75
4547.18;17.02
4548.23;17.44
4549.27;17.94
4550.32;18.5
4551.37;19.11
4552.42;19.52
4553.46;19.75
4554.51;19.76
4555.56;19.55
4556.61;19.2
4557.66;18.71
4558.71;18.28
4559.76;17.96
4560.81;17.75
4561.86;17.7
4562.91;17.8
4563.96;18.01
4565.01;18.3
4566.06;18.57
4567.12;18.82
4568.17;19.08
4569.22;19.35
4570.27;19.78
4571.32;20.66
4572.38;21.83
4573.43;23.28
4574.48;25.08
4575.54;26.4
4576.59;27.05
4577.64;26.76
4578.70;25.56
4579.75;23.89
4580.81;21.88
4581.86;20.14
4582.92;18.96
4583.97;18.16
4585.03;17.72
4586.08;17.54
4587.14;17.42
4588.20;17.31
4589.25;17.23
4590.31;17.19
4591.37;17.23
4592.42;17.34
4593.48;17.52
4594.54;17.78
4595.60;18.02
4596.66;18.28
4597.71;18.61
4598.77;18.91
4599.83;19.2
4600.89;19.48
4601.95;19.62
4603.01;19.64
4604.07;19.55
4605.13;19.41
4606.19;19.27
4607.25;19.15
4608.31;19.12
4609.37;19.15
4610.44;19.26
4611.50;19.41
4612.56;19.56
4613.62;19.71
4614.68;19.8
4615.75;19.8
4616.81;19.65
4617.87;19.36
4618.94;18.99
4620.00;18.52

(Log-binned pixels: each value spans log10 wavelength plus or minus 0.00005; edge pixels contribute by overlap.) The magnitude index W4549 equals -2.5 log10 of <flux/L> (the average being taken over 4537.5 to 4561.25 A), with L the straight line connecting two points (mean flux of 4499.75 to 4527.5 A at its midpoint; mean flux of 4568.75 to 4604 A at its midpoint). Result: 0.08 mag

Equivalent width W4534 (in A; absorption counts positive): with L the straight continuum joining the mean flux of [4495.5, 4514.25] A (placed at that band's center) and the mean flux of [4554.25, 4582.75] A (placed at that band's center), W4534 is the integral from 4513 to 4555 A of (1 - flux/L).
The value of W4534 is 3.80 A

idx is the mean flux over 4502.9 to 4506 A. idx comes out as 17.8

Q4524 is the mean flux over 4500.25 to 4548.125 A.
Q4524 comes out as 17.7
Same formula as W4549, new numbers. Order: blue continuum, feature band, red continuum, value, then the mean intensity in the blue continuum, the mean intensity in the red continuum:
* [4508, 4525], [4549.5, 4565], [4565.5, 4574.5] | 0.08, 18.5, 20.5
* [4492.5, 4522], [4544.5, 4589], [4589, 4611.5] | -0.06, 18.7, 18.6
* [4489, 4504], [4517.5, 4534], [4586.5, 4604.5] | 0.05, 18.8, 18.2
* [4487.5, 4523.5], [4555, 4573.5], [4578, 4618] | -0.01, 18.6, 19.2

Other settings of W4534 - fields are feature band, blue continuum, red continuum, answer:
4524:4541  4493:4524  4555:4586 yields 1.99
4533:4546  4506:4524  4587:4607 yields 1.21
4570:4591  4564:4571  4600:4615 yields -2.27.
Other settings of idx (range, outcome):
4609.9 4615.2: 19.5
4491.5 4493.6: 18.8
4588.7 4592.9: 17.3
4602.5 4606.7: 19.5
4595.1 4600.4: 18.6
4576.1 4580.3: 25.8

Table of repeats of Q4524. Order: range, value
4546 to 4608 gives 19.5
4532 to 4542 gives 16.8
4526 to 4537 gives 17.1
